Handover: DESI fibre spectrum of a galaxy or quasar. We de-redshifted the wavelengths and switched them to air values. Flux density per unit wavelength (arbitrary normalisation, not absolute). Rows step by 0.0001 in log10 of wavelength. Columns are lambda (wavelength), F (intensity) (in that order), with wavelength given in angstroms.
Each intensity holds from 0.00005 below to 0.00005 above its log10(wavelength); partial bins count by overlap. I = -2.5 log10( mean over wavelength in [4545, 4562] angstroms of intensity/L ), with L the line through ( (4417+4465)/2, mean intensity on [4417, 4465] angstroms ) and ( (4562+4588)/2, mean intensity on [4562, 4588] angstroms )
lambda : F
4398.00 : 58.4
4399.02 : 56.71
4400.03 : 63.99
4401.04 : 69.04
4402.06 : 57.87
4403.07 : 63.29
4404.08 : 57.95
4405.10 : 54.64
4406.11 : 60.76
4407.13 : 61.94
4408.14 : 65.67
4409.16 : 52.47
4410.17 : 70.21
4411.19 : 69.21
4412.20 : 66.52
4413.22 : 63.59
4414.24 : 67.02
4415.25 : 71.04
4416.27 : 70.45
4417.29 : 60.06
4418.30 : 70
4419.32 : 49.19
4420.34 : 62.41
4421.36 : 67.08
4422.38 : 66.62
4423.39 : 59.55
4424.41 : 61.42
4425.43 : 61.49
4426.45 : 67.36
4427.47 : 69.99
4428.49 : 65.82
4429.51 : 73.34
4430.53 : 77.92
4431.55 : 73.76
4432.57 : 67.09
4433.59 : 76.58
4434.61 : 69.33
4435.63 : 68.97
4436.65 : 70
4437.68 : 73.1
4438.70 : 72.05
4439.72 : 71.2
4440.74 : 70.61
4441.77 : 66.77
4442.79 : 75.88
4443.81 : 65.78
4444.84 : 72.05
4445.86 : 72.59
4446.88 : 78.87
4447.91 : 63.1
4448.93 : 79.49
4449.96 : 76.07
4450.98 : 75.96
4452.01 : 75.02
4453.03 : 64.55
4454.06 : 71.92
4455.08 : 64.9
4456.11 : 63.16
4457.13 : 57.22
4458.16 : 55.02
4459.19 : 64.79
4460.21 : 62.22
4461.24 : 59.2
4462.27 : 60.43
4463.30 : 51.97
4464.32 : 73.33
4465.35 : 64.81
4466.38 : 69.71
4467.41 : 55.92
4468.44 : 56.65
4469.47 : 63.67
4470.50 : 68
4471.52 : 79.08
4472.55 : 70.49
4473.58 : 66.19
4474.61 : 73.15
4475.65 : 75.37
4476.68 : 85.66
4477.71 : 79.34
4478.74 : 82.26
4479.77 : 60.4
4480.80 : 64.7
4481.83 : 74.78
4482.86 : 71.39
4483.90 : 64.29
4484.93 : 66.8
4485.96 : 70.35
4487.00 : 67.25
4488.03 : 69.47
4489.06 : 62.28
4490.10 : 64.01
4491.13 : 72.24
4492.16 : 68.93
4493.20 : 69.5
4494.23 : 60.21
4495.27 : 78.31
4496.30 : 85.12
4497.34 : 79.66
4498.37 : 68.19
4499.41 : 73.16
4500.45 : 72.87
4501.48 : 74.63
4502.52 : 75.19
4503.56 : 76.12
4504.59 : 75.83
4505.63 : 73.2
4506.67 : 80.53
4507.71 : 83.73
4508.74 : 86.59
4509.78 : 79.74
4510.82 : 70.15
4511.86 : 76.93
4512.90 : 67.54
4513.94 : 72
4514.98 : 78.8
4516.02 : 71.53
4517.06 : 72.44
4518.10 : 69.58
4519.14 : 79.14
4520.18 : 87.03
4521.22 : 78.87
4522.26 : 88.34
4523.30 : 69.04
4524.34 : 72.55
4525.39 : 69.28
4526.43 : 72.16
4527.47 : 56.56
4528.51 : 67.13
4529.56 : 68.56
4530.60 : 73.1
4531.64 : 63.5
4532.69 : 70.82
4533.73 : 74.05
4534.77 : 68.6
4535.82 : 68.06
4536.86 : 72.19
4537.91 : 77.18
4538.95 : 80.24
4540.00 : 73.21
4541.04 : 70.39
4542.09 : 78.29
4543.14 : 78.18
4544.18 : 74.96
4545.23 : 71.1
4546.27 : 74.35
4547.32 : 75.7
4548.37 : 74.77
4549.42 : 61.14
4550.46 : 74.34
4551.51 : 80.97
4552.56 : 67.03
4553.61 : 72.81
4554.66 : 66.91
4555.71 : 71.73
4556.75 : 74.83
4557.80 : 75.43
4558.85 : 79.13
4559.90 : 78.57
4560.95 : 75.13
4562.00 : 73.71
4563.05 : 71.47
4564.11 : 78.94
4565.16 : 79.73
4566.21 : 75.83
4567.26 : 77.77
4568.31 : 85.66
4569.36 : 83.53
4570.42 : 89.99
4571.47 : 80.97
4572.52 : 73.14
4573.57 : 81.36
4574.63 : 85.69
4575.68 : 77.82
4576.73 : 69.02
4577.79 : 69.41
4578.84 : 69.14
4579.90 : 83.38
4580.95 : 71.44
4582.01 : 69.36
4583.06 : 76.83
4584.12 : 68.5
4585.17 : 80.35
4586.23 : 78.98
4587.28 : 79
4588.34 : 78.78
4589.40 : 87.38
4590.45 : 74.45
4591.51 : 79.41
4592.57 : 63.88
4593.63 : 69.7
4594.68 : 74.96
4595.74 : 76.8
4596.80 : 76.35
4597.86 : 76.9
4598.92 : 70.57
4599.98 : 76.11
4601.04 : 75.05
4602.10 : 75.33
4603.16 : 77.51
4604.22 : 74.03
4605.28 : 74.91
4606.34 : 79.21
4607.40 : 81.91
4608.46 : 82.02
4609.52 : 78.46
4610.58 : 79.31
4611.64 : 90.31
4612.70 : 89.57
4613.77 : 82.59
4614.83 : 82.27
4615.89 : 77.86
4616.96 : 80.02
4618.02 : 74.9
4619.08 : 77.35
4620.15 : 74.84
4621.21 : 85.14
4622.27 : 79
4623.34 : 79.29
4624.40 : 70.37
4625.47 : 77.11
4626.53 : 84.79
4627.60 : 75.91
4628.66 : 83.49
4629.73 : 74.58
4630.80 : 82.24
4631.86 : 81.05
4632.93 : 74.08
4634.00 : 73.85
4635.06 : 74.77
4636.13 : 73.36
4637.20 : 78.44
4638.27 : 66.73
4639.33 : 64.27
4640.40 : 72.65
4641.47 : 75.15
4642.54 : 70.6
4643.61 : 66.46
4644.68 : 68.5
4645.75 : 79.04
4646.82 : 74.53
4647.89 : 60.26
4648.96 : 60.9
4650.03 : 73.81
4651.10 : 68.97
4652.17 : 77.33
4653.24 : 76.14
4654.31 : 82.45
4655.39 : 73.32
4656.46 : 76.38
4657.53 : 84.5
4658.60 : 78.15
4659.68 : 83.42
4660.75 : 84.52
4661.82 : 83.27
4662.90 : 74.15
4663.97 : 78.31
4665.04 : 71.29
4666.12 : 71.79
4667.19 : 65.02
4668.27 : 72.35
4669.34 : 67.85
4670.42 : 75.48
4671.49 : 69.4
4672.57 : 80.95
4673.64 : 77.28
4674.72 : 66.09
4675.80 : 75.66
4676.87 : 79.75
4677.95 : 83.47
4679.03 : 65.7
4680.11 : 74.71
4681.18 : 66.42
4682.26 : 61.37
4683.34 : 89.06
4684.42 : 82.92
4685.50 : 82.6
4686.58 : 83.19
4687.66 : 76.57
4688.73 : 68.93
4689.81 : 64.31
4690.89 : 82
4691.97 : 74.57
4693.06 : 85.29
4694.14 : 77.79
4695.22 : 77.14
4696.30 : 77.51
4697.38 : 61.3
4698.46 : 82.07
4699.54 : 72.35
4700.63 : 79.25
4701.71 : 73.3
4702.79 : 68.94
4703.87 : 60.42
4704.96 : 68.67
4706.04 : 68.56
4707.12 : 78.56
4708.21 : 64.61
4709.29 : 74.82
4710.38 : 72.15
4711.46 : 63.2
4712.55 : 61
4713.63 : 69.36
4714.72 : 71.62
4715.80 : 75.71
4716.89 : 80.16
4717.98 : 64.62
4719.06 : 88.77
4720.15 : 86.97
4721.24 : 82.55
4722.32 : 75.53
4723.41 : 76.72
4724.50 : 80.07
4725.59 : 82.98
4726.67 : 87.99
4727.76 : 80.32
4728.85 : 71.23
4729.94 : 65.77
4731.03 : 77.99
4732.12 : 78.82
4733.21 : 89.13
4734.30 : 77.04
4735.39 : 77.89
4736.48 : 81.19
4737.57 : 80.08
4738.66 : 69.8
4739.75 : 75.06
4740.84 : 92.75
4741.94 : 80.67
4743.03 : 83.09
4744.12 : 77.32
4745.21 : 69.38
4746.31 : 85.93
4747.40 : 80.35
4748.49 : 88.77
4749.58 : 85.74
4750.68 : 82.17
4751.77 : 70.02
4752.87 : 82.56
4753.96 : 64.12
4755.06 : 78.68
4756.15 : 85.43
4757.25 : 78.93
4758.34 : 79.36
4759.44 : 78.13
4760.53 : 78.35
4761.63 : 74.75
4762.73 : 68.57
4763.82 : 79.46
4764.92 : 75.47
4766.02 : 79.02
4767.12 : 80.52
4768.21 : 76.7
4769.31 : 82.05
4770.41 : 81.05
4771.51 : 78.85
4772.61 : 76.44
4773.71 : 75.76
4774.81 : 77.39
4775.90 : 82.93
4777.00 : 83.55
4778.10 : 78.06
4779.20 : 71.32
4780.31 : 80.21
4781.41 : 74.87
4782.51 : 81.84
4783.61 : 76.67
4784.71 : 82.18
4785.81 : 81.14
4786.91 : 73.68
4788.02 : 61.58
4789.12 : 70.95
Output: 0.03 mag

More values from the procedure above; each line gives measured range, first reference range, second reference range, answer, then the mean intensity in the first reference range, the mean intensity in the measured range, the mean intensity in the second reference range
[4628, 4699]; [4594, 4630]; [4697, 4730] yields 0.020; 78.5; 74.8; 74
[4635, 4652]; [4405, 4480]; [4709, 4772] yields 0.060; 67.7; 70.5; 77.9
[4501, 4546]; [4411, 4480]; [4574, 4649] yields -0.033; 68.2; 74.1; 76.1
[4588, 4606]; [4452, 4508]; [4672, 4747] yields -0.040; 69.3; 75.4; 75.9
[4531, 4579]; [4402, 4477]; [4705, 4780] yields -0.059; 67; 75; 77.5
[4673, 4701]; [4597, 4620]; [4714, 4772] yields 0.044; 78.7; 75.7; 78.8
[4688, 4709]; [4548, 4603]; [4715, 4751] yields 0.083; 75.8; 73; 79.7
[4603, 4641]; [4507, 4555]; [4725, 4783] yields -0.033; 73.5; 78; 78.8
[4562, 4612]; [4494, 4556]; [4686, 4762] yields -0.036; 73.8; 77.2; 76.6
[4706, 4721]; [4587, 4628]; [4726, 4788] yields 0.075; 78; 73.2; 78.6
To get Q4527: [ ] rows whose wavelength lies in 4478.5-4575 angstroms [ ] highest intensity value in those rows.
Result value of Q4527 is 89.99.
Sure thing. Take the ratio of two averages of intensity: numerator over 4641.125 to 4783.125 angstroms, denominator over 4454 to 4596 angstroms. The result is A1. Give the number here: 1.05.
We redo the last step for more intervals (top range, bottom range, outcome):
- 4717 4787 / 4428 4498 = 1.14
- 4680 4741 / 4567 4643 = 0.98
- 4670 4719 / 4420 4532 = 1.05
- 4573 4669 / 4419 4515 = 1.09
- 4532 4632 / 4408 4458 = 1.12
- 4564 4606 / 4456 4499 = 1.13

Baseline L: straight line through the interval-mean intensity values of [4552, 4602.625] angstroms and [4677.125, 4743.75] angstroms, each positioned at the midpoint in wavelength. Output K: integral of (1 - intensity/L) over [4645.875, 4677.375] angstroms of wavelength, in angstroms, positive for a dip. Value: 0.5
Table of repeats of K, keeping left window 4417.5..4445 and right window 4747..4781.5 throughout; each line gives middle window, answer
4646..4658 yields 0.2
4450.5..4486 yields 1.0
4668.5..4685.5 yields 0.3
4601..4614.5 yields -1.2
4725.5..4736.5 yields -0.2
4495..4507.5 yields -1.0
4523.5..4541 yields 0.2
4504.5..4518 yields -1.0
